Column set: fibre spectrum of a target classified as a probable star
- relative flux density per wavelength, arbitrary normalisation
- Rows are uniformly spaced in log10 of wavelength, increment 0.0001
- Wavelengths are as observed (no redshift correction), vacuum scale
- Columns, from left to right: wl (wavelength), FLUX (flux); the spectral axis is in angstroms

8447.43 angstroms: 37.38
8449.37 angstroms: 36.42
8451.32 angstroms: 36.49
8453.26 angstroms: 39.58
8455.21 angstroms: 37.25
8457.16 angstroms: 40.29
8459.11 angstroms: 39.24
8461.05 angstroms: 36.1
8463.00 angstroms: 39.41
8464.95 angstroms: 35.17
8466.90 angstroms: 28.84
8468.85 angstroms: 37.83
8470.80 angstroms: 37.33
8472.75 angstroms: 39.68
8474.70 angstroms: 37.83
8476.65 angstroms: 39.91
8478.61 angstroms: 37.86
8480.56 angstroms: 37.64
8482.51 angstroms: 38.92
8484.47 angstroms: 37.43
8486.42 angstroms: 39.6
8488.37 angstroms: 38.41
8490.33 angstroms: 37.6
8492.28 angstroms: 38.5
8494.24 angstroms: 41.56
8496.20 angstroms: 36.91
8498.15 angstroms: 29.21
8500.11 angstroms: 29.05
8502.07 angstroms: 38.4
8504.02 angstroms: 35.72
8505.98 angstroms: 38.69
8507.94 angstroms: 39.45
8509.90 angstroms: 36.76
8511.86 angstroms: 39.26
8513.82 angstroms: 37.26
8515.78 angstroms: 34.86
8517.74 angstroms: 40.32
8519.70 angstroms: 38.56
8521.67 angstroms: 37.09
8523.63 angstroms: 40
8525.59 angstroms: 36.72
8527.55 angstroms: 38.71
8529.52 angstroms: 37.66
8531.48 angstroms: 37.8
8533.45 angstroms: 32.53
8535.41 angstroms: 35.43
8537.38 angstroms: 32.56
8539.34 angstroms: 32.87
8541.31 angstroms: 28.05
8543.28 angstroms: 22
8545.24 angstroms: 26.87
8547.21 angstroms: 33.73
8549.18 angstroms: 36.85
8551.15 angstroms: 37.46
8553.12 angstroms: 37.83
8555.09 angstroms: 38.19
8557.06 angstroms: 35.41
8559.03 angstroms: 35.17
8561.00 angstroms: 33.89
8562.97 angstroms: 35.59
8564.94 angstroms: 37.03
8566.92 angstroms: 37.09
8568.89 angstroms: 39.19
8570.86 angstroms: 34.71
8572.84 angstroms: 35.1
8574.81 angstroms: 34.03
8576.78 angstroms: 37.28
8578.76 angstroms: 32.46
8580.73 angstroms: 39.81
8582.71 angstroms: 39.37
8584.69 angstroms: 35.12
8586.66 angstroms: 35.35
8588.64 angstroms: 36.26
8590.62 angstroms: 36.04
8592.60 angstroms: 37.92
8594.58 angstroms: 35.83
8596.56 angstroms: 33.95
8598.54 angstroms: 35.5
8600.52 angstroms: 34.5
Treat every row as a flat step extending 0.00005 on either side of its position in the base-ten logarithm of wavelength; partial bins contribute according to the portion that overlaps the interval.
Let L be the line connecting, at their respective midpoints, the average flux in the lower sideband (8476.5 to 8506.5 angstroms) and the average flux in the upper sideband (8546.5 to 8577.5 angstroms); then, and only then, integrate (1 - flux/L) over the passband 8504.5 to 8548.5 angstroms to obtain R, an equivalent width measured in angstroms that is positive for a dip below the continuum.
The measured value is 1.6 angstroms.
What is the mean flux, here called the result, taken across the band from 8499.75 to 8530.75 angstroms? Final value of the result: 37.6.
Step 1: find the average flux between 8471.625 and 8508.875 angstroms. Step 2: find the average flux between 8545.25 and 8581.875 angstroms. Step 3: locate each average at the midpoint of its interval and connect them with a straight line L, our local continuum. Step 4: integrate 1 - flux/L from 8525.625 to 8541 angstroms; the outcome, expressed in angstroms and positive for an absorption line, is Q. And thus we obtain 0.6 angstroms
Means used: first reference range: 37.5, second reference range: 35.9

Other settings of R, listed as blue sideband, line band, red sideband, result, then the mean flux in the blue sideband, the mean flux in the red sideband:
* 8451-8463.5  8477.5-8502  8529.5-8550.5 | -0.7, 38.4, 32.2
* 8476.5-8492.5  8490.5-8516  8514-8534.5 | 0.8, 38.3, 37.4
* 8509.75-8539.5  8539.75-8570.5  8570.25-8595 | 1.9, 36.9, 36.1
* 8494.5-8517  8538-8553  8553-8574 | 1.9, 36.2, 36.2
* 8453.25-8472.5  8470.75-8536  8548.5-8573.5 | -1.1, 37.1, 36.4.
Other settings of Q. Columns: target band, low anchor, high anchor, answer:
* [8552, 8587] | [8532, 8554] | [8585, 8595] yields -1.74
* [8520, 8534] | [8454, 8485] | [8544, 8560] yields -0.65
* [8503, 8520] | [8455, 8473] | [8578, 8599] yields -0.53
